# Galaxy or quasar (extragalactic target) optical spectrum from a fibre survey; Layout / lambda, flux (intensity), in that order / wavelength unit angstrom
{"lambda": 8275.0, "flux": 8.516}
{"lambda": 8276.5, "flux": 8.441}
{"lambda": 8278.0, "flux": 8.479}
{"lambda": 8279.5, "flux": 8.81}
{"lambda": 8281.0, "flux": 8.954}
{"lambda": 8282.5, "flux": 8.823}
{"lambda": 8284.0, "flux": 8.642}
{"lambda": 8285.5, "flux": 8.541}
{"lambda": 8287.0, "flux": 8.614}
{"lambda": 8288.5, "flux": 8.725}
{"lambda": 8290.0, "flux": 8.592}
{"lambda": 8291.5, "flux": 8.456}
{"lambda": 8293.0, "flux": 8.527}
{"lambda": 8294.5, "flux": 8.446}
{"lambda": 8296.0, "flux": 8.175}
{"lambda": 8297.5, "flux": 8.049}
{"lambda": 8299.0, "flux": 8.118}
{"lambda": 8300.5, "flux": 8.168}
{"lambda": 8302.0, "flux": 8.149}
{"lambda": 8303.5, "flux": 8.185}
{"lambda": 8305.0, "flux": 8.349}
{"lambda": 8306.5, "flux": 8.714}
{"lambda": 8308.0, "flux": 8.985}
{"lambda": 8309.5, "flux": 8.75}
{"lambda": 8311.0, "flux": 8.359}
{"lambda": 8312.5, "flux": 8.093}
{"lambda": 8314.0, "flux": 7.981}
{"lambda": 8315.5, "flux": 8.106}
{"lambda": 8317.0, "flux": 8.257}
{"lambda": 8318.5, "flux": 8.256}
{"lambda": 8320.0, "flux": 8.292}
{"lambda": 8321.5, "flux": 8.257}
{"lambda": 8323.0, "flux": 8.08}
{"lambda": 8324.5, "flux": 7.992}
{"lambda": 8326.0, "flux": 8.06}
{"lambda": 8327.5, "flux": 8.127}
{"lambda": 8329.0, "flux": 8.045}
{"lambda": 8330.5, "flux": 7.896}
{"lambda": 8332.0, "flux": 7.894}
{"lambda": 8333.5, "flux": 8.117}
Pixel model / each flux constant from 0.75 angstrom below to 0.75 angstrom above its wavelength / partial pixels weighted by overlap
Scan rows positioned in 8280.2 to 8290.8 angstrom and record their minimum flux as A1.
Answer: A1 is 8.541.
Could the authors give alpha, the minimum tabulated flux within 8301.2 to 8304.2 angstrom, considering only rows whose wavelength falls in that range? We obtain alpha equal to 8.149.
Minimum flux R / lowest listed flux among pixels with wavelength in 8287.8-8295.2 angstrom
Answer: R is 8.446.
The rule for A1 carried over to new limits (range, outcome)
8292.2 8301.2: 8.049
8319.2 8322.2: 8.257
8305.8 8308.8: 8.714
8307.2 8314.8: 7.981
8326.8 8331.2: 7.896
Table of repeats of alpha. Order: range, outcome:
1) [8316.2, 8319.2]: 8.256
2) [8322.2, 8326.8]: 7.992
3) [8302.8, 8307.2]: 8.185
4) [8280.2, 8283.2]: 8.823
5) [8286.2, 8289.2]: 8.614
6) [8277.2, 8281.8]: 8.479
